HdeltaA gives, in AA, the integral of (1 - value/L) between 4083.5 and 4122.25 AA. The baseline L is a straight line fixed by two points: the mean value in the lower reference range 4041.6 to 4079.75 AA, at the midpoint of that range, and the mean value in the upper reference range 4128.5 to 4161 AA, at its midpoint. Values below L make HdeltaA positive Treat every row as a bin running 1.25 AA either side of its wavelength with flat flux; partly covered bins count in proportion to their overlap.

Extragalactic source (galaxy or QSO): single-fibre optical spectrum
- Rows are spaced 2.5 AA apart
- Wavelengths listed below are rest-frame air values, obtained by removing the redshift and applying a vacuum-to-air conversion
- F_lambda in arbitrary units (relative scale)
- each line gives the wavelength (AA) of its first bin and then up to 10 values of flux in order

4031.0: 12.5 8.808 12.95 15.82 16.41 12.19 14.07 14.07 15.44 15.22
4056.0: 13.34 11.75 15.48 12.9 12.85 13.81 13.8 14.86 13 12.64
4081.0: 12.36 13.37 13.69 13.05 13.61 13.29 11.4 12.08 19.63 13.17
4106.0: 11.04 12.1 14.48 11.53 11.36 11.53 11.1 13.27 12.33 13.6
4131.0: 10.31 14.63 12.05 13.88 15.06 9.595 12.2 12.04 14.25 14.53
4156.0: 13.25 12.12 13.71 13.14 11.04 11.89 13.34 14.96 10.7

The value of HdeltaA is 1.3 AA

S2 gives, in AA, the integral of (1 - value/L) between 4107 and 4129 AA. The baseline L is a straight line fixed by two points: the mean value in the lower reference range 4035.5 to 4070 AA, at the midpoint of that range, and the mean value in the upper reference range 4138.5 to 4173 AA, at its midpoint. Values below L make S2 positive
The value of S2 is 1.6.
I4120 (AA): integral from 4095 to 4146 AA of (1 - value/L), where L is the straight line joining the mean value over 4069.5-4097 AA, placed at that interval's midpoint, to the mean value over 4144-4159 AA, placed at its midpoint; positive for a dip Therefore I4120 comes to 1.4 AA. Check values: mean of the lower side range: 13.2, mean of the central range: 12.7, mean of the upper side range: 12.9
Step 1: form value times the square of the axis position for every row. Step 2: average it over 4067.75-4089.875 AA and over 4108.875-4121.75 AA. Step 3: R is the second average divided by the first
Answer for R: 0.9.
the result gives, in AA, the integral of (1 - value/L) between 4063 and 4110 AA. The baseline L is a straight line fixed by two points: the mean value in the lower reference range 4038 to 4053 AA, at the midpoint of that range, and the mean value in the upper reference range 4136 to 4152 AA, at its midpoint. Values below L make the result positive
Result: 1.8 AA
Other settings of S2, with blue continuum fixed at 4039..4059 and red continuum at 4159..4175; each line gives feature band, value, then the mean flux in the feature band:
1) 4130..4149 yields 1.0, 12.5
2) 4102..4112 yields 0.6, 12.8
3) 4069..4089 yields 0.7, 13.4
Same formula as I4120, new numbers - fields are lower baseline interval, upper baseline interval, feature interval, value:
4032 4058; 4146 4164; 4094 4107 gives 0.0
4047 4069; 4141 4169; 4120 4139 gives 0.5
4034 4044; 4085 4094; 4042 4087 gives 0.4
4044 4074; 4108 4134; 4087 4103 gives -1.0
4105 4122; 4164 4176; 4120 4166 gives -2.0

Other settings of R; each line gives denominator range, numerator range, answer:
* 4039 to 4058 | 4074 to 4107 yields 0.95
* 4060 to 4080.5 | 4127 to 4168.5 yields 0.98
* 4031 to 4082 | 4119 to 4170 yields 0.98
